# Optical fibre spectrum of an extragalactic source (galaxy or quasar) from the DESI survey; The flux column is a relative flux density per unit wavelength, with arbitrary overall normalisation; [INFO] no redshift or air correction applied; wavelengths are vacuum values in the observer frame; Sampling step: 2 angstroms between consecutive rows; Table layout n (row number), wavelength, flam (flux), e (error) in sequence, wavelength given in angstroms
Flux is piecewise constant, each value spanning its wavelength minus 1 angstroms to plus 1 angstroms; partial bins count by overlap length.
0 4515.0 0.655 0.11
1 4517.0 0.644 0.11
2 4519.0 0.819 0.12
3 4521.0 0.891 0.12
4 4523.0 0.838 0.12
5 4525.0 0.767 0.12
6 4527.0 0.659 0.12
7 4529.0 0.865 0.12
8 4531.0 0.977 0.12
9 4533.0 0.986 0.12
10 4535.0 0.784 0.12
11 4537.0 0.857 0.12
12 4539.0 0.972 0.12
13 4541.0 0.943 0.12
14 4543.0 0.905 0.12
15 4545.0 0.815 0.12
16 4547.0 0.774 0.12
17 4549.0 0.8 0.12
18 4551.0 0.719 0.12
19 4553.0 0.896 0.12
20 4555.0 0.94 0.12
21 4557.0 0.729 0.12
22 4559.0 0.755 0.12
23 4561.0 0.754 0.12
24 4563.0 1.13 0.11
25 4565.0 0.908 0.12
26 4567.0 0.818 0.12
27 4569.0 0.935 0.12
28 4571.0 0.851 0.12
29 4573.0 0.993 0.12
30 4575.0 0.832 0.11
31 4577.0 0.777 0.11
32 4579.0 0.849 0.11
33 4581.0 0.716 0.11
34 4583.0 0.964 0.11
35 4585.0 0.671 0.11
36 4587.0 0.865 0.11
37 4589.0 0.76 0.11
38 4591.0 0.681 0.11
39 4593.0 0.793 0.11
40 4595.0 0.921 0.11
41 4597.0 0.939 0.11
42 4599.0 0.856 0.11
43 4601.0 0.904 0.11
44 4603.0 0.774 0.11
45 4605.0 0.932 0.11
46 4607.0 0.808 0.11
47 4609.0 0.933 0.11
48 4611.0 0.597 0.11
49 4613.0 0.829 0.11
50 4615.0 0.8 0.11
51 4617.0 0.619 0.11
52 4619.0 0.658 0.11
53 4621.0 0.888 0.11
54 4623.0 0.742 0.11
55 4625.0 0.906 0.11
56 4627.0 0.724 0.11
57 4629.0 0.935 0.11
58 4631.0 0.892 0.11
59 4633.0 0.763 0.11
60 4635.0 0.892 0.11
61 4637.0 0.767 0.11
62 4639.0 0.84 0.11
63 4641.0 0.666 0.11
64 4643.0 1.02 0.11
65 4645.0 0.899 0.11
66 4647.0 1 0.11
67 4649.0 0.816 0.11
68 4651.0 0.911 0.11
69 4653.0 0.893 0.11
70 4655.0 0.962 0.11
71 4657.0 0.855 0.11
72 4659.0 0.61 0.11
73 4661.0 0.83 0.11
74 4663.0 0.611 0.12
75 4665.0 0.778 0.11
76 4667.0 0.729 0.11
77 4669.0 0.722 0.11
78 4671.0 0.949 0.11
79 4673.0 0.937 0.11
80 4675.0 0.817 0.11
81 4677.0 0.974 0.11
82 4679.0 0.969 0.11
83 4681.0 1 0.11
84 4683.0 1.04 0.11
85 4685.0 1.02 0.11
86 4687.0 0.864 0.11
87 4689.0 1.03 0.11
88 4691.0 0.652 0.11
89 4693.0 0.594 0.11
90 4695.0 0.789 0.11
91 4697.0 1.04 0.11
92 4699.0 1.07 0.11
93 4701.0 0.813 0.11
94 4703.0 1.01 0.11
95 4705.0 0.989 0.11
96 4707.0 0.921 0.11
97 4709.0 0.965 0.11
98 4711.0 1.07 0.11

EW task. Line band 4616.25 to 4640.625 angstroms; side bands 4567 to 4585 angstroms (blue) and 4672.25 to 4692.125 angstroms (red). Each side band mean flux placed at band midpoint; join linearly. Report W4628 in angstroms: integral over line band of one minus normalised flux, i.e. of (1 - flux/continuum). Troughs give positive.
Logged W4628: 2.4 angstroms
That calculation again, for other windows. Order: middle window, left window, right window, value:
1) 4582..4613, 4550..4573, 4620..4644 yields 0.8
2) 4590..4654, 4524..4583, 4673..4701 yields 3.7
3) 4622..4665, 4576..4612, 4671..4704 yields 1.8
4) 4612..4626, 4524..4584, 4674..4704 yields 1.7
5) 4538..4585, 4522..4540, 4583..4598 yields -1.2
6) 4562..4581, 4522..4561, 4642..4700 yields -1.0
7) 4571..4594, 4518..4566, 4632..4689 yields 1.2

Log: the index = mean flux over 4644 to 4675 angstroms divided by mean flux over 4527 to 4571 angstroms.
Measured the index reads 1.0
